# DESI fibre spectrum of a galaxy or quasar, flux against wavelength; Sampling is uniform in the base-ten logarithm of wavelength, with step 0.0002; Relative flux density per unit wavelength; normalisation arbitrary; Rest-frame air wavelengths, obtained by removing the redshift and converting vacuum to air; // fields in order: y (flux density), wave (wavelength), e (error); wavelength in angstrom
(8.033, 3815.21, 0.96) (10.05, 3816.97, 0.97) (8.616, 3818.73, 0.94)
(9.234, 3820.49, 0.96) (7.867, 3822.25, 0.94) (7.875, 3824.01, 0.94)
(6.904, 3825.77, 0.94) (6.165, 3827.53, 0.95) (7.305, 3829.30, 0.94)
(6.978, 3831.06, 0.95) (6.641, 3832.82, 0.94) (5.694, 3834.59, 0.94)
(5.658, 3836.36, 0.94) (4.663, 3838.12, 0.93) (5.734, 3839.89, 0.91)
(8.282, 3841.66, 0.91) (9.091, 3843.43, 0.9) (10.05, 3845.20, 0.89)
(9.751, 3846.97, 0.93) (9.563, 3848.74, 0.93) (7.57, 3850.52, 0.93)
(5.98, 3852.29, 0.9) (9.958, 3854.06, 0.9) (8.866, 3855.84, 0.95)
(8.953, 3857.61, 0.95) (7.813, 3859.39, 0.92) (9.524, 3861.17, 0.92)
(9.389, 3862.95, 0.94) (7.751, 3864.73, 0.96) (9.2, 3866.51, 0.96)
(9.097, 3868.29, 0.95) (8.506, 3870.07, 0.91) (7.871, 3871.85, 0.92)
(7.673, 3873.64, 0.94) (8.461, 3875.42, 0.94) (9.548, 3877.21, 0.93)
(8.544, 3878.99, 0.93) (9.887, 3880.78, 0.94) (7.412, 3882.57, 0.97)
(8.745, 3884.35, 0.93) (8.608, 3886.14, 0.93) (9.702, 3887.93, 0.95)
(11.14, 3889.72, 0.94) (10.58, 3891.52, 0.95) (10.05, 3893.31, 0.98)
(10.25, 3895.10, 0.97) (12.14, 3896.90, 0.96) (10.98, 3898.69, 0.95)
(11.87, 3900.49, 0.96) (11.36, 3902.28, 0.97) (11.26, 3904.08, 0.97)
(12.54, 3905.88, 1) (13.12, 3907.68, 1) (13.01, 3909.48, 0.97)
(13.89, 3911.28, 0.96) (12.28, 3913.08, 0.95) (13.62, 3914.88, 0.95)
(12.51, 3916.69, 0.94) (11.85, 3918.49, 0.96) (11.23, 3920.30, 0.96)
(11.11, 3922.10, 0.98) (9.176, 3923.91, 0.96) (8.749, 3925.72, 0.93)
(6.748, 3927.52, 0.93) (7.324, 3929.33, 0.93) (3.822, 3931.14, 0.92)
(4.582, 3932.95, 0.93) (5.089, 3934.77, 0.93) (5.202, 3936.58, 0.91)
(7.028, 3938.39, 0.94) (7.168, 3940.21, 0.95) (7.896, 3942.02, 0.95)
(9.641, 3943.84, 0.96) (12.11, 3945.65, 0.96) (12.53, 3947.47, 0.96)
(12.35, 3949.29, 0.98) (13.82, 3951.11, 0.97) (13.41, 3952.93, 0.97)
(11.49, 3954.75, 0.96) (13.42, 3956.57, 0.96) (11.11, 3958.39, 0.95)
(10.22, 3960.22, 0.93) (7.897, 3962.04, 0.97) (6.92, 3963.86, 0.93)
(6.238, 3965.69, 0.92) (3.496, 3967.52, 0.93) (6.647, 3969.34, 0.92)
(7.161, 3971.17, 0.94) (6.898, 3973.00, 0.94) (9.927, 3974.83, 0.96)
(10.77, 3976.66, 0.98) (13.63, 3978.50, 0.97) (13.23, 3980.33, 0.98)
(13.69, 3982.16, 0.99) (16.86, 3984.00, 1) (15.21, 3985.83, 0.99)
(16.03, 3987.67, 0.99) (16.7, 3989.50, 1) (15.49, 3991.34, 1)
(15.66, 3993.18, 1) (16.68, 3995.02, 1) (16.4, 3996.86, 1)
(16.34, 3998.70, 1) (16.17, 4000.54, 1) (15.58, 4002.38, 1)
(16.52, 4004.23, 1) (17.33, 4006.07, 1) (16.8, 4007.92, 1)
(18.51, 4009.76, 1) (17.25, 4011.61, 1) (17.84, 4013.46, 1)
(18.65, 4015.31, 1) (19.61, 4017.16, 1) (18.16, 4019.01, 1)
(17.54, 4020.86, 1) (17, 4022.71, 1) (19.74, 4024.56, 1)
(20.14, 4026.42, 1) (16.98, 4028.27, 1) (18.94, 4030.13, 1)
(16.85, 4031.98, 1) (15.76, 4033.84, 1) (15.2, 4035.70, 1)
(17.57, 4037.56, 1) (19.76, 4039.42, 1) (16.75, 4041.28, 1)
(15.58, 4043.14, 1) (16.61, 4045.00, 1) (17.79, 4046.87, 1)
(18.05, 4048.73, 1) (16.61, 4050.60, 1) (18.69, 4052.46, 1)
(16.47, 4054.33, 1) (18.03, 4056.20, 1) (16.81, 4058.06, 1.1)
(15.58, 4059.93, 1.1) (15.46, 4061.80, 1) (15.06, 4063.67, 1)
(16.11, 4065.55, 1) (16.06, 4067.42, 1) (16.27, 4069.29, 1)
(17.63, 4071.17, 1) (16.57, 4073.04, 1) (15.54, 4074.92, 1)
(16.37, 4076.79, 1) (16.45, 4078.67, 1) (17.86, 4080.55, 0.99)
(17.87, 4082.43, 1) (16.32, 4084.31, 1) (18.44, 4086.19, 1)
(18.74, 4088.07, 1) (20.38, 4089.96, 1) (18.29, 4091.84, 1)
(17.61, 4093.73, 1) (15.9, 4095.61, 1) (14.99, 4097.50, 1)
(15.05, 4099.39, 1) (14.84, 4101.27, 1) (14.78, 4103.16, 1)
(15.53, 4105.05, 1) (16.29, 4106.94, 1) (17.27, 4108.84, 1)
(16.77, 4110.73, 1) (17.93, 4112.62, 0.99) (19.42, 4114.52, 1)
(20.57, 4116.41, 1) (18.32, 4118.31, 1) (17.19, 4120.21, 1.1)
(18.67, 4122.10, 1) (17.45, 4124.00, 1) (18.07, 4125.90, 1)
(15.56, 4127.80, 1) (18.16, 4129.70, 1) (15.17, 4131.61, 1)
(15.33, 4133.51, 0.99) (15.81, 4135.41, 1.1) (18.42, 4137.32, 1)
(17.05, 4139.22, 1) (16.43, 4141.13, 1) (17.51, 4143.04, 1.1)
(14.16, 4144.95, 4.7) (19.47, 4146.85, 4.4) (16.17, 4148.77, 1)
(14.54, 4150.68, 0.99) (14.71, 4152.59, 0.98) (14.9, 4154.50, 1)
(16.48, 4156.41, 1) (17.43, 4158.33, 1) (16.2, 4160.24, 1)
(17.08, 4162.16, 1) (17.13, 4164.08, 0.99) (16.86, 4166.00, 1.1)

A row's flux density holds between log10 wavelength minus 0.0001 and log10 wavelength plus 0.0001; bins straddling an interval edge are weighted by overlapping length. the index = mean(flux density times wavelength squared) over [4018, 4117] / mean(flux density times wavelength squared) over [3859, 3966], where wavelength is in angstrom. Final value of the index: 1.88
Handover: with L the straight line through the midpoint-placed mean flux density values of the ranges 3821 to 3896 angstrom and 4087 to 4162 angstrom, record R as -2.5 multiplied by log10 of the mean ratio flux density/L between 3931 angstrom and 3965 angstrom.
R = 0.20 mag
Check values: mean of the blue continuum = 8.33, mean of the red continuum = 16.9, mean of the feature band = 9.35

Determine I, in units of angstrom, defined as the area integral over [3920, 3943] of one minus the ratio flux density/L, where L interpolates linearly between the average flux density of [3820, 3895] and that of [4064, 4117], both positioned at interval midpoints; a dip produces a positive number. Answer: 7.9 angstrom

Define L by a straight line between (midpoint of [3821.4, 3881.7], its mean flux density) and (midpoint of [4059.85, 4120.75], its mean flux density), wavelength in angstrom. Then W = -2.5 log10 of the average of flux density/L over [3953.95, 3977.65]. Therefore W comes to 0.38 mag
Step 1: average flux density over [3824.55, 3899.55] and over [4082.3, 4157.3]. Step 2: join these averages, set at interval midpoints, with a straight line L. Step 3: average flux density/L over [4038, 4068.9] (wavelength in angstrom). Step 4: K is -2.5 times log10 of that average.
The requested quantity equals -0.15 mag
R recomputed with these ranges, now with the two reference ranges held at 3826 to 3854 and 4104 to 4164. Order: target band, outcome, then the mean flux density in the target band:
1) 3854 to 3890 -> -0.06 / 8.83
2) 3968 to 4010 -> -0.15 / 14.1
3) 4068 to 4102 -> -0.11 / 17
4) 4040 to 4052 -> -0.21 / 17.1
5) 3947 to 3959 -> -0.15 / 12.6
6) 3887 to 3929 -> -0.18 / 11.2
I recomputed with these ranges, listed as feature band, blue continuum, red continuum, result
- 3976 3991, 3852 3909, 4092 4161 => -2.4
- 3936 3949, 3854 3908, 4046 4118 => 3.1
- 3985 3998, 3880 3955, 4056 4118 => -2.9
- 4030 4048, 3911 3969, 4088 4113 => -4.1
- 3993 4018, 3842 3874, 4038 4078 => -4.2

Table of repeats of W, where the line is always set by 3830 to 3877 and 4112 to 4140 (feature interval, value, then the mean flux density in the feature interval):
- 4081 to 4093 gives -0.13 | 18.3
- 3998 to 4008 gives -0.23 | 16.4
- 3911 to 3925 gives -0.15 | 11.8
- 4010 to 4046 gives -0.25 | 17.7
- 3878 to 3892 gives -0.02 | 9.29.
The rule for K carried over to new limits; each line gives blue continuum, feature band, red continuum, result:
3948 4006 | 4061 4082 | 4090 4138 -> -0.05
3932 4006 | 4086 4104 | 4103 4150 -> -0.06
